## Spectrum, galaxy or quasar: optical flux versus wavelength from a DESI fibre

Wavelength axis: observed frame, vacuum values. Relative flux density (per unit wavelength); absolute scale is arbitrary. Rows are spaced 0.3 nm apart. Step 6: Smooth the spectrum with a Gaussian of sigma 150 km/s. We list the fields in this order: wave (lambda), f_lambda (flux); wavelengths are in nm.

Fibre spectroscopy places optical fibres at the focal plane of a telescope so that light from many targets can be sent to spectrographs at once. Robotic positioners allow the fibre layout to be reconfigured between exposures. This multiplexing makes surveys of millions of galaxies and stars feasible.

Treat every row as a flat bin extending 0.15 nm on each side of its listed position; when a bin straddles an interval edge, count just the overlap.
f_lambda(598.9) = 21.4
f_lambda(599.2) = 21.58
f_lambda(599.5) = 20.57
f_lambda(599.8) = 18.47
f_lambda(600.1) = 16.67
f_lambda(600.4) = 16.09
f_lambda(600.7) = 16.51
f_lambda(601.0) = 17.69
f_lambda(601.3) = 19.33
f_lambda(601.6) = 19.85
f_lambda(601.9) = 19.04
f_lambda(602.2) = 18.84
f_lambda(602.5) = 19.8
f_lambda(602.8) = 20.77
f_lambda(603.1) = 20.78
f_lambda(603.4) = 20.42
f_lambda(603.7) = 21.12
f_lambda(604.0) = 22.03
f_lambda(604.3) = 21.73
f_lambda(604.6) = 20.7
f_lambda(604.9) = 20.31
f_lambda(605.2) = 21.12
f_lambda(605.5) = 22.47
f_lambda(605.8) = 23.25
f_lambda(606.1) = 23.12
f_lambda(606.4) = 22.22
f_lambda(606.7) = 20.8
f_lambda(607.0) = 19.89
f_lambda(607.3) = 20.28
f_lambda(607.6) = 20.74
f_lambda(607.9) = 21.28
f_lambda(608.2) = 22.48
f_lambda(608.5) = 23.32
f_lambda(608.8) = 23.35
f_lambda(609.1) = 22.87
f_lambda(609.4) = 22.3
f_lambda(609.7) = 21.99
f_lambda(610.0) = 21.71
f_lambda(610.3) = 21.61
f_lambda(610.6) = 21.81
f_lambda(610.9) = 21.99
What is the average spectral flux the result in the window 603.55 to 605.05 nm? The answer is 21.2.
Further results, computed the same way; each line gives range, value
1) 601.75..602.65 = 19.2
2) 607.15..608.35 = 21.2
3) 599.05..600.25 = 19.3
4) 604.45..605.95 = 21.6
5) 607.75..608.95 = 22.6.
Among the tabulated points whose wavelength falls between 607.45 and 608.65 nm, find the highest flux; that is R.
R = 23.32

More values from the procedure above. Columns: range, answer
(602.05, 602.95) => 20.77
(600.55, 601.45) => 19.33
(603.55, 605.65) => 22.47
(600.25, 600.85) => 16.51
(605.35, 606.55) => 23.25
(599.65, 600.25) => 18.47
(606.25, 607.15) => 22.22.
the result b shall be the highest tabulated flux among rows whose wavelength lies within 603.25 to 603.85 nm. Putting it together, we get 21.12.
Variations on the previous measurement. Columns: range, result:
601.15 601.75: 19.85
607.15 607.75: 20.74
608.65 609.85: 23.35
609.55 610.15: 21.99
